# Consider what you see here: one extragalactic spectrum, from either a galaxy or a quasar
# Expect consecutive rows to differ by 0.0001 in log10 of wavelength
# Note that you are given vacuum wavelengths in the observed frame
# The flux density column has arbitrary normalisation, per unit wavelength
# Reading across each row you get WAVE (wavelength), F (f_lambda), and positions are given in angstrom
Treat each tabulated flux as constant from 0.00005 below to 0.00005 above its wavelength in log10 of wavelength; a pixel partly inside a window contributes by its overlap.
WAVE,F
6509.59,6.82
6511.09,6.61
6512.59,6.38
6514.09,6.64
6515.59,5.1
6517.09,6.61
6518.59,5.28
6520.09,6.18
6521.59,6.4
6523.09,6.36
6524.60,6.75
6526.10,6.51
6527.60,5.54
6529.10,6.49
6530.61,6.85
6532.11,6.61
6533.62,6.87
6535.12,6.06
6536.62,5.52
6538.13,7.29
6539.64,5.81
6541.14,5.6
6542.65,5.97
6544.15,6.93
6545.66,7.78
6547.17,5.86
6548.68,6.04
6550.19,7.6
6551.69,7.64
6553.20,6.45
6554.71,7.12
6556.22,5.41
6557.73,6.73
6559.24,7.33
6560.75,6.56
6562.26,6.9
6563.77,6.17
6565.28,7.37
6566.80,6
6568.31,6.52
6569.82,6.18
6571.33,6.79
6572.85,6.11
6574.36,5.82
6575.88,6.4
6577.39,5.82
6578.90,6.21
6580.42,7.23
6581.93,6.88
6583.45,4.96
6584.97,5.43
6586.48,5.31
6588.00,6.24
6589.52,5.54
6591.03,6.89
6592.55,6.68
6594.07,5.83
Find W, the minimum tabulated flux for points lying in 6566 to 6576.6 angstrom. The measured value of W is 5.82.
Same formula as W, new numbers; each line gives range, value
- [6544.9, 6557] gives 5.41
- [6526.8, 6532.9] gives 5.54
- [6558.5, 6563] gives 6.56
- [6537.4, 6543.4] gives 5.6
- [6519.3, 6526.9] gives 6.18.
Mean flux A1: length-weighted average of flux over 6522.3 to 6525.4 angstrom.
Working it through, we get 6.54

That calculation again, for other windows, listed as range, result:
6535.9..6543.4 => 6.04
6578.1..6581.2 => 6.72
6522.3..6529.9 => 6.33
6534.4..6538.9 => 6.28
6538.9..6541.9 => 5.71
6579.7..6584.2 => 6.35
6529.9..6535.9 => 6.6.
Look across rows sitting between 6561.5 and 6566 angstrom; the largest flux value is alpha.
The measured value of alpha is 7.37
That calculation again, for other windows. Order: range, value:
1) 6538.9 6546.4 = 7.78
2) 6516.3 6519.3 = 6.61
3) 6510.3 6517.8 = 6.64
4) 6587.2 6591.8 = 6.89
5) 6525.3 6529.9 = 6.51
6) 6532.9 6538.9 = 7.29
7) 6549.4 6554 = 7.64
